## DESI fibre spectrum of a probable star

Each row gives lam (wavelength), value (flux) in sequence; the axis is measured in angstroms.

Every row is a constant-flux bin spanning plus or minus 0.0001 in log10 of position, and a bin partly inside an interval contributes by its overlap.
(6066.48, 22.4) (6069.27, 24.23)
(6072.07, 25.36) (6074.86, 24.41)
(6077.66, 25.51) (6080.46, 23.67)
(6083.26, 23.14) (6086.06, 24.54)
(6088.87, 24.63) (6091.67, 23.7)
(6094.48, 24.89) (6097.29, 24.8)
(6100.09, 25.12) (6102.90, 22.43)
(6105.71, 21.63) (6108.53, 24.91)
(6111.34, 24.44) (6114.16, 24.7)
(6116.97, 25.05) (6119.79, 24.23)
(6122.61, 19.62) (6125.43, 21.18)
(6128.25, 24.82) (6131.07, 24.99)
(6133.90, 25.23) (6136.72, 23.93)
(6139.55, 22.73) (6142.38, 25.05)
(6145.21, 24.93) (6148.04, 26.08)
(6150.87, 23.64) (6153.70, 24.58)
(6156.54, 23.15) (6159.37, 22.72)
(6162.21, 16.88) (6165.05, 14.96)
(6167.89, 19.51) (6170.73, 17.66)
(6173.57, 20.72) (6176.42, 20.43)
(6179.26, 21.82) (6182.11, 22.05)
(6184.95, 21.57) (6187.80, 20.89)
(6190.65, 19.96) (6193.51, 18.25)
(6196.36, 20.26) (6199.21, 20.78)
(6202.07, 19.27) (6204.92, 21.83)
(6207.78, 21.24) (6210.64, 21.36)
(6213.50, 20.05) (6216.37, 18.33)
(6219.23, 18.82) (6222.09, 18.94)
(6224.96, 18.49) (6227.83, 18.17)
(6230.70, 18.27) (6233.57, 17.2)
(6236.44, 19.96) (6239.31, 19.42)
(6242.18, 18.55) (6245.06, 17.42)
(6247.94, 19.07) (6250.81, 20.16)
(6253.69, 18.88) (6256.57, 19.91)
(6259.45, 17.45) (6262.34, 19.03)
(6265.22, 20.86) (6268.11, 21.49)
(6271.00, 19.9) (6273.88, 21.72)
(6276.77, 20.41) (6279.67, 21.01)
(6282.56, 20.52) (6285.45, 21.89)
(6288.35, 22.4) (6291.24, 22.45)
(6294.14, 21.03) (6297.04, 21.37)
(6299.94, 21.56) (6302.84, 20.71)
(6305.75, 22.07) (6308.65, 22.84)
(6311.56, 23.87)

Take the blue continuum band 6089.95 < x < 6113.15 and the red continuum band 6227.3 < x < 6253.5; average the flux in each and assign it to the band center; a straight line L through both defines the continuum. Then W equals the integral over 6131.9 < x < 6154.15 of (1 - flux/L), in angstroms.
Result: -2.1 angstroms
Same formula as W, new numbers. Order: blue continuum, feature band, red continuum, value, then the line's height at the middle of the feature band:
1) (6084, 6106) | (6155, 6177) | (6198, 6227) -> 2.1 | 21.5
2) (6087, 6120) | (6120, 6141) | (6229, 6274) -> 0.0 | 23.3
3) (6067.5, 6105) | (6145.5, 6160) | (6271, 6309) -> -0.5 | 23.4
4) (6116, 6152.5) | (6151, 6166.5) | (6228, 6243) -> 1.4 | 22.7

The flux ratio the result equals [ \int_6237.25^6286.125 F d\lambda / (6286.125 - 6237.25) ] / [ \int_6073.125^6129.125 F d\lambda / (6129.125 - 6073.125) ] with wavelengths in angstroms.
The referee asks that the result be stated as 0.8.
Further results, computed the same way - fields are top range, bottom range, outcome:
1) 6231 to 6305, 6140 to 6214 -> 0.95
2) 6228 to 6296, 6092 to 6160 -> 0.83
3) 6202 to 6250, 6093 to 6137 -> 0.80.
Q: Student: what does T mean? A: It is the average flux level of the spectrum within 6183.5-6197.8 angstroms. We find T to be 20.2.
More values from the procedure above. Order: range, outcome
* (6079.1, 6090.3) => 24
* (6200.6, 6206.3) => 20.5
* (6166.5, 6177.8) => 19.6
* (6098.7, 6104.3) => 23.8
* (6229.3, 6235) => 17.7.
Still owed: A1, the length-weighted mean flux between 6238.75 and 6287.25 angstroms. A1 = 19.9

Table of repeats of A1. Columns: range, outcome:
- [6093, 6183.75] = 22.8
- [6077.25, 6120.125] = 24.2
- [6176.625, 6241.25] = 19.9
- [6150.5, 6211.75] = 20.6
